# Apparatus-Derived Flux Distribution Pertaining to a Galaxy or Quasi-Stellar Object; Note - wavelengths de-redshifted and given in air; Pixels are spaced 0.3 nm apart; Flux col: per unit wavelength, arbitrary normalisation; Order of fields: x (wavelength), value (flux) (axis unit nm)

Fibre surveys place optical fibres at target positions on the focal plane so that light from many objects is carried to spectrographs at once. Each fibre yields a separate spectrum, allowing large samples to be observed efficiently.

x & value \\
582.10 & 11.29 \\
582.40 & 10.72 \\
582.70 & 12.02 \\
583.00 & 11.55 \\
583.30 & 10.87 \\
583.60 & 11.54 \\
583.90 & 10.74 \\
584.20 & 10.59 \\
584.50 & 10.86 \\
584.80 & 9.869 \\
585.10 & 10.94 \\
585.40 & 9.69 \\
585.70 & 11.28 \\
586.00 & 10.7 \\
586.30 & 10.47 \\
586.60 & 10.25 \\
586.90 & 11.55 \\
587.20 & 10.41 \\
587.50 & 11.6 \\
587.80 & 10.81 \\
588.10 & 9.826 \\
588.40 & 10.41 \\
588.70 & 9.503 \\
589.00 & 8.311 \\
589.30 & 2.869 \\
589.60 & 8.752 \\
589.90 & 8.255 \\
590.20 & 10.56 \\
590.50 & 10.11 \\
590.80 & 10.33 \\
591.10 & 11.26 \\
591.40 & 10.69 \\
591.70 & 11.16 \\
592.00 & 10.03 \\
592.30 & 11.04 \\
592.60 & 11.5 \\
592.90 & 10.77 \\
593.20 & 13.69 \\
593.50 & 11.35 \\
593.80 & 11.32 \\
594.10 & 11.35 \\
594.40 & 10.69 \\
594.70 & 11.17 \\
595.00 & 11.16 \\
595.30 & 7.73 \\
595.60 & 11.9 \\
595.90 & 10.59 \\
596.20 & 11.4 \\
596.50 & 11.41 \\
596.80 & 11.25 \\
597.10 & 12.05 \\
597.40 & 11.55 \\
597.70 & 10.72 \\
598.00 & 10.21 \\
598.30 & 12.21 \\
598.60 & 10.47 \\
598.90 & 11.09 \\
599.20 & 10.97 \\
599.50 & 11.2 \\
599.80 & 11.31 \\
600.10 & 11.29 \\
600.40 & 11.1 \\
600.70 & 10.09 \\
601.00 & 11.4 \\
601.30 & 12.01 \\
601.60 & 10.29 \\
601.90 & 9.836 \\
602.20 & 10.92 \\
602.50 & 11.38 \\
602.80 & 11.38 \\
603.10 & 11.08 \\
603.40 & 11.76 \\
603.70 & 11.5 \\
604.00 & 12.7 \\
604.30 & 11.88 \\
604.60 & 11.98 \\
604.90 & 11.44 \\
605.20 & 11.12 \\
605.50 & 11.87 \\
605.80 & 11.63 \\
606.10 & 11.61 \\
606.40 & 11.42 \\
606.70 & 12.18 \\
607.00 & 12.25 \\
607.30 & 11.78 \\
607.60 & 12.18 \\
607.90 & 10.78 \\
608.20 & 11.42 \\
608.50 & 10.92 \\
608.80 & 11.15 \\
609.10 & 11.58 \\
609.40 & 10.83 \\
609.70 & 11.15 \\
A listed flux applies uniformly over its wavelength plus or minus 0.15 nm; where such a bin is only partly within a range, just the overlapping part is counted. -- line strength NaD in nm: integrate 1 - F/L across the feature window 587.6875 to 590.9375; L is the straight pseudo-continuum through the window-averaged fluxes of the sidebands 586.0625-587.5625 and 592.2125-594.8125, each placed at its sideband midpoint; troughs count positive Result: 0.59 nm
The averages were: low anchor 10.8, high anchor 11.4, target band 9.04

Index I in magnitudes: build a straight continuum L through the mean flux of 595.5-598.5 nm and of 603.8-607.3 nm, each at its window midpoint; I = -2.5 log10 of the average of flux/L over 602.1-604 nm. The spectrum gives 0.02 mag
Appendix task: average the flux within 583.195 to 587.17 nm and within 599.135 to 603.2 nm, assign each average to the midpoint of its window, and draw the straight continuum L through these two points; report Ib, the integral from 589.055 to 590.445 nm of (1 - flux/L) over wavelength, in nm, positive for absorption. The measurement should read 0.382 nm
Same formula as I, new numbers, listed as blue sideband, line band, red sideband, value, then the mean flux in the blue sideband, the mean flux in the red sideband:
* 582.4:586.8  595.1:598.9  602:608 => 0.034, 10.8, 11.6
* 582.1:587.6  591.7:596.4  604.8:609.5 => 0.008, 10.9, 11.5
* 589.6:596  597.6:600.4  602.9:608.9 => 0.010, 10.7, 11.6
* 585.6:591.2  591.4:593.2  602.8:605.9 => -0.084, 9.83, 11.7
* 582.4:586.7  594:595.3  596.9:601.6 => 0.035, 10.8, 11.2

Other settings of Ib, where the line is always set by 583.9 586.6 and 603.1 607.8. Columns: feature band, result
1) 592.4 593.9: -0.09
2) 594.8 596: 0.09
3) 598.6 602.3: 0.17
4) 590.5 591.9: 0.02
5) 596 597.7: -0.03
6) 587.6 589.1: 0.12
